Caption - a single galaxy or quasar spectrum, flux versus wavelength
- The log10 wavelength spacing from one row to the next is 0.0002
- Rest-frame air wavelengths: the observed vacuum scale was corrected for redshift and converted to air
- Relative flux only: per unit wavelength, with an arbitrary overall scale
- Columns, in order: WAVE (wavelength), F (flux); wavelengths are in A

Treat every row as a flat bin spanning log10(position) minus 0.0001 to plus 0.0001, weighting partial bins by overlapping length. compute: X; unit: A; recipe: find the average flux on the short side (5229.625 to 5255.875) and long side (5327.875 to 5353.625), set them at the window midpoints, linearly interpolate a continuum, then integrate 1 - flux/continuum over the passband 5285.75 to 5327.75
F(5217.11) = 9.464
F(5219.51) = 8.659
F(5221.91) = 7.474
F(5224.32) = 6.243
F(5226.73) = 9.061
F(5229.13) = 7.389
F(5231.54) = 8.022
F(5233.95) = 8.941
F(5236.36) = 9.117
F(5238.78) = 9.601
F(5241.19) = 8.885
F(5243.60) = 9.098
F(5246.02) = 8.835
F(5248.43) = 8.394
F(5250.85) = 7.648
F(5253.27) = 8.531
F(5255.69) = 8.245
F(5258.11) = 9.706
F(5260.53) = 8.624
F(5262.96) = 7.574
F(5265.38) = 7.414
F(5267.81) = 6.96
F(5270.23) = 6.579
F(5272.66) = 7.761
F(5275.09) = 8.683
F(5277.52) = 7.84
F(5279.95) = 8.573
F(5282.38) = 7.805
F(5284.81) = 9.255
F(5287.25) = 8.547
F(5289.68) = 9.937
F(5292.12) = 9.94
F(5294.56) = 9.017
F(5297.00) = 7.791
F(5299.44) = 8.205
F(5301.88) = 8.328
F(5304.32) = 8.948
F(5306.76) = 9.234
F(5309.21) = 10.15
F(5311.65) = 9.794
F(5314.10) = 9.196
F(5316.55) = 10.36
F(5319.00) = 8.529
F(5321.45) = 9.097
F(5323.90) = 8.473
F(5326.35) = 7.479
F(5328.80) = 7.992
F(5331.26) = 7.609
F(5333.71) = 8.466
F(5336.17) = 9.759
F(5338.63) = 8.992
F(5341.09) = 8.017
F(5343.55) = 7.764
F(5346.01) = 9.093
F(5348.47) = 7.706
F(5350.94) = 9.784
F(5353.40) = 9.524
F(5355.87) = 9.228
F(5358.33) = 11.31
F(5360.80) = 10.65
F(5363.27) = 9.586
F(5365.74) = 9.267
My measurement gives -1.93 A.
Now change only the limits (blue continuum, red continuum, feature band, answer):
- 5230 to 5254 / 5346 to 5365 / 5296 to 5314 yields 0.5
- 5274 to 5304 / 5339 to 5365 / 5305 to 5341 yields 0.3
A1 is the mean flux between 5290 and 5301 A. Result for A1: 8.82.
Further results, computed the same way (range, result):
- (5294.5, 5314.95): 8.96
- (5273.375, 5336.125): 8.78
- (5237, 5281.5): 8.28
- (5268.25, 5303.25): 8.42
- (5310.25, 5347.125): 8.71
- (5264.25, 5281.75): 7.69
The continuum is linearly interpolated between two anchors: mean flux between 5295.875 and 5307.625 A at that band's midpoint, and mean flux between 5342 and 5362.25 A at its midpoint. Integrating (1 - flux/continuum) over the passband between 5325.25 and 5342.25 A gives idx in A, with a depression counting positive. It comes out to 1.3 A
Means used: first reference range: 8.49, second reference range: 9.37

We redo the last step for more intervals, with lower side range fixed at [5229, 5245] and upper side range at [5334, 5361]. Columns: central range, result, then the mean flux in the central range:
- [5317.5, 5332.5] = 1.4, 8.24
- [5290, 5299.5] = 0.1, 8.91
